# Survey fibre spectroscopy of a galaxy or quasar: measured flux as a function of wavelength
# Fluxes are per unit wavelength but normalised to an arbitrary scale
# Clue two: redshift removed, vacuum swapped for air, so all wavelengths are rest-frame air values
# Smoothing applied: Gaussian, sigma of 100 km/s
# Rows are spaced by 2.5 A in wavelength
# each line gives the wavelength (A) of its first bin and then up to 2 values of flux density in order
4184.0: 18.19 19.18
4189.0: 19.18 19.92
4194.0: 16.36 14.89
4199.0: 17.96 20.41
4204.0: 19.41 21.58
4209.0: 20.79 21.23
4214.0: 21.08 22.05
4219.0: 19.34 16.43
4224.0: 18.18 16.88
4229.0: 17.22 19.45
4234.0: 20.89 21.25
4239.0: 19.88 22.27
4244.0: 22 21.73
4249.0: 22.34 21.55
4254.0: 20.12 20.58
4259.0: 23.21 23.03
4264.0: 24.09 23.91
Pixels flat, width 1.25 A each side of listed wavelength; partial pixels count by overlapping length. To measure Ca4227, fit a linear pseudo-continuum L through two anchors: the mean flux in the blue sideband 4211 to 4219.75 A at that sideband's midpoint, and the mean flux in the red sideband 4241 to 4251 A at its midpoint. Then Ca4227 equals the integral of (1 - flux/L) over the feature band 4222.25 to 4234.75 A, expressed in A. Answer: 1.8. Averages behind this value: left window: 21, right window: 22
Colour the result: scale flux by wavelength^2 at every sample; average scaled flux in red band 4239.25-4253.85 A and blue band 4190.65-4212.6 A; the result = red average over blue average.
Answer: 1.2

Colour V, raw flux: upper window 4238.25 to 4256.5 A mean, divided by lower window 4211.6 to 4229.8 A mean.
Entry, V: 1.13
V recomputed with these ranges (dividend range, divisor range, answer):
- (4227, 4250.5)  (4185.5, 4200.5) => 1.15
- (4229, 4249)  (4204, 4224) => 1.04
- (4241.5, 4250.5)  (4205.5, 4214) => 1.04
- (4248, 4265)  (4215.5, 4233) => 1.20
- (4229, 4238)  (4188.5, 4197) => 1.13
